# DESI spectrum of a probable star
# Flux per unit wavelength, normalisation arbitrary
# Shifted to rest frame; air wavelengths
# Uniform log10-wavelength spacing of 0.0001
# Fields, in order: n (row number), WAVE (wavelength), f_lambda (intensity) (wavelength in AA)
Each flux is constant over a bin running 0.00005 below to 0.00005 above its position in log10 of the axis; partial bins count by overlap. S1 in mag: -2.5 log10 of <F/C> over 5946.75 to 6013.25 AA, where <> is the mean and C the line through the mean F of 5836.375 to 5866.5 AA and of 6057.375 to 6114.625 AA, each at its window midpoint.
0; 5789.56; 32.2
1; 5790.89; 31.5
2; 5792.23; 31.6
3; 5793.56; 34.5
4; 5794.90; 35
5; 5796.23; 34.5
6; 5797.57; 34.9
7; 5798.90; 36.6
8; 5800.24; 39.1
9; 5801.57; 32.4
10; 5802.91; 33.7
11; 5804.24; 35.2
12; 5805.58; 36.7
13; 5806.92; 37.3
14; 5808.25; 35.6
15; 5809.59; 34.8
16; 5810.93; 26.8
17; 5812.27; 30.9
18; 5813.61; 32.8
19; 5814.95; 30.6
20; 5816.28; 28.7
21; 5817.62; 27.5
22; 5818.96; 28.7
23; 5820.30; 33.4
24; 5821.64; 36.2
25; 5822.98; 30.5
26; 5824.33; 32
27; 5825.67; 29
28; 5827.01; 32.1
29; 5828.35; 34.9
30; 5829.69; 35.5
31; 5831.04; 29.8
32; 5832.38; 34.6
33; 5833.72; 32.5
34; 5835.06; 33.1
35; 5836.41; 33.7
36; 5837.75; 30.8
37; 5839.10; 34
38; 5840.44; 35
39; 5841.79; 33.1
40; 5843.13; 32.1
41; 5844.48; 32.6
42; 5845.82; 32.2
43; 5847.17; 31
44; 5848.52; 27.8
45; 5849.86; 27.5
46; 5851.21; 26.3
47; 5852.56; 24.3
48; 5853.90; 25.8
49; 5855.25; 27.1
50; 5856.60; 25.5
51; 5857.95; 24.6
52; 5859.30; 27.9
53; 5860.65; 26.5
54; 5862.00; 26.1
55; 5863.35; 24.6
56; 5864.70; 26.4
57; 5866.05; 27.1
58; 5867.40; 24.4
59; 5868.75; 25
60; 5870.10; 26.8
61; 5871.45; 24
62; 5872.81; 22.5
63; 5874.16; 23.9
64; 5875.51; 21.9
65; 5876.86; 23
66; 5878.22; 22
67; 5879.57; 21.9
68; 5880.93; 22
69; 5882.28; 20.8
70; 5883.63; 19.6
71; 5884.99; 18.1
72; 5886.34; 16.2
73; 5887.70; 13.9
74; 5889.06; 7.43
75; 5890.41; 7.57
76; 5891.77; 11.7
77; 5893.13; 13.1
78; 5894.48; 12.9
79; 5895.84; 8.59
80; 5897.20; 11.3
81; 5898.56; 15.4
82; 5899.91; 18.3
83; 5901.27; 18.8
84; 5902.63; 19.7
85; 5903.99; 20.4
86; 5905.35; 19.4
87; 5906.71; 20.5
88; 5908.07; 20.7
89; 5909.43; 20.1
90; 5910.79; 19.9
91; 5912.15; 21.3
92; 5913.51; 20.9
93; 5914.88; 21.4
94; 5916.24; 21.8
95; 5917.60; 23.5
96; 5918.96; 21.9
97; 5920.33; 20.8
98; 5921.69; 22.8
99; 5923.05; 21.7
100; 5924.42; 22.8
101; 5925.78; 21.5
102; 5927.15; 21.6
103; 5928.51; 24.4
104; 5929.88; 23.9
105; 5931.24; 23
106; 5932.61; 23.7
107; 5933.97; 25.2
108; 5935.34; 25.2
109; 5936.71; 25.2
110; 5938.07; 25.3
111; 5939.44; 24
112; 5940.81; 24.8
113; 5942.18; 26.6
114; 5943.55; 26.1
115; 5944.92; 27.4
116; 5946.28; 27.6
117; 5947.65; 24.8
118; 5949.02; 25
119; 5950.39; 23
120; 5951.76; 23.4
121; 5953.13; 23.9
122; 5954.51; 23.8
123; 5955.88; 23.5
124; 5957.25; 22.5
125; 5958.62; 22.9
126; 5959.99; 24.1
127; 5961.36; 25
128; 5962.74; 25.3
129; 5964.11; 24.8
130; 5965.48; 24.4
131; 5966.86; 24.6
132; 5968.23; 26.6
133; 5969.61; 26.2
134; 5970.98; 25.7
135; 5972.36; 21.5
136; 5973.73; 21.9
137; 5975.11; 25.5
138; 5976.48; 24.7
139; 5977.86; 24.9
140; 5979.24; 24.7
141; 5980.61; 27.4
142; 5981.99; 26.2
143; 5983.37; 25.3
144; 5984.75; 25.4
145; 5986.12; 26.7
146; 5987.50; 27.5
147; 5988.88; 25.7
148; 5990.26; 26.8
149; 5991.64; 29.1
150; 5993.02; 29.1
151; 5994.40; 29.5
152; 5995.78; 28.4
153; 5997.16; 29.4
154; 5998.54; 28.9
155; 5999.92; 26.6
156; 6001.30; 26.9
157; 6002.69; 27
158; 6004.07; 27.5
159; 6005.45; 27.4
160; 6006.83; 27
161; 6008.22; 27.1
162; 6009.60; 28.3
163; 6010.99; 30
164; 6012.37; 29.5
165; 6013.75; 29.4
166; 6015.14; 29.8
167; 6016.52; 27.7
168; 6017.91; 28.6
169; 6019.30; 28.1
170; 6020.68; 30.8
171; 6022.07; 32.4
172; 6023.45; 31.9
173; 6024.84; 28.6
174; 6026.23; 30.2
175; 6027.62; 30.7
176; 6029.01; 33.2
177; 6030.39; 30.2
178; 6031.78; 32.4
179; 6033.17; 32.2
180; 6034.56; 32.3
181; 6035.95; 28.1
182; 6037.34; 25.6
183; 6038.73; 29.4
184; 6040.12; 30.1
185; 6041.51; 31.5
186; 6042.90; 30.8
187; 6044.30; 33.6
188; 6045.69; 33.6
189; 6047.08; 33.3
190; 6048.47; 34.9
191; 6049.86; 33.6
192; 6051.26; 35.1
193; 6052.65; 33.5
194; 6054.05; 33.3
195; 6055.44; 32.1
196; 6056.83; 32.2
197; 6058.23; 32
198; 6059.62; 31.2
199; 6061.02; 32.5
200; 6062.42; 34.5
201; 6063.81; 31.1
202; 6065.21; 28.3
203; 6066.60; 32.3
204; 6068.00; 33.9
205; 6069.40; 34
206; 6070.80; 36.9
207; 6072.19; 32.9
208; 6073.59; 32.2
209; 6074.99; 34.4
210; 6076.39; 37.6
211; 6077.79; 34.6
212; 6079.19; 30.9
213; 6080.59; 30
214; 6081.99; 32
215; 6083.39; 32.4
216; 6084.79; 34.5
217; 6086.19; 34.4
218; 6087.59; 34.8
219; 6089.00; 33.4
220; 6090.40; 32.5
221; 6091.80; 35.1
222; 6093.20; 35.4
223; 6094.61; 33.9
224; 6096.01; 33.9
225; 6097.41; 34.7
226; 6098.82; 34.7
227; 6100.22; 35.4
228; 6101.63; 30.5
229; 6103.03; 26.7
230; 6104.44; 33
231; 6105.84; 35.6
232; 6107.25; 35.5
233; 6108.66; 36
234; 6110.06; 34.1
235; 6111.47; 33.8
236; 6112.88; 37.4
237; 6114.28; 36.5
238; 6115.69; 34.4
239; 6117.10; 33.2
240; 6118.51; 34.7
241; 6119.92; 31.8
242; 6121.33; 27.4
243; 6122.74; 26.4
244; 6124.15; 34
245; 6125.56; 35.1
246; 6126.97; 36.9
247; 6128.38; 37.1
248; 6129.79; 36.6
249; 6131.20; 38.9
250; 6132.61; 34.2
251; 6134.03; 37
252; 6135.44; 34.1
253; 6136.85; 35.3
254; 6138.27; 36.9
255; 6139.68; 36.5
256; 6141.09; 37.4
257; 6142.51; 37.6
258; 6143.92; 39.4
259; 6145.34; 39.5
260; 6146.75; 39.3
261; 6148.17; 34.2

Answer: 0.205 mag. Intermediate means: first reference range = 28.7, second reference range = 33.5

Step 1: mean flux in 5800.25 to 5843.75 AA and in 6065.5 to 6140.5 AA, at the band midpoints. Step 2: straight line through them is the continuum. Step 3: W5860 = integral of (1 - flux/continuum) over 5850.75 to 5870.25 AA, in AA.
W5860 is 4.2 AA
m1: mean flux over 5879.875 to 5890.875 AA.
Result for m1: 16.1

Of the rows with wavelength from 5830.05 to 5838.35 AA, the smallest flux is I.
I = 29.8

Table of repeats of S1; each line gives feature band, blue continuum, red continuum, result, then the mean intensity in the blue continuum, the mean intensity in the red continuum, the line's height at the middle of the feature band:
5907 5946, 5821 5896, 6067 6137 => 0.206 mag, 25.6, 34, 28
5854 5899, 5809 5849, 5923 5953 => 0.378 mag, 31.9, 24.4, 28.6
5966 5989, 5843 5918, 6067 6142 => 0.073 mag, 21.6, 34.2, 27.1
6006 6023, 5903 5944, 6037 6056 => 0.026 mag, 22.6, 32.3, 29.8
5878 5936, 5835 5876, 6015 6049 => 0.435 mag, 27.8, 30.8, 28.7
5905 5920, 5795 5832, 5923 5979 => 0.261 mag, 33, 24.4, 26.8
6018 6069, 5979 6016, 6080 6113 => -0.040 mag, 27.7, 33.7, 30.5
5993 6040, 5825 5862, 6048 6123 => 0.113 mag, 30.3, 33.3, 32.5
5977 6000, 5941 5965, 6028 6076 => 0.011 mag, 24.7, 32.3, 27.4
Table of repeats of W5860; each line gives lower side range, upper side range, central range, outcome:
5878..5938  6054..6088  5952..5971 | -0.45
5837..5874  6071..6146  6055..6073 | 0.35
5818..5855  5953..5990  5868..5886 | 4.35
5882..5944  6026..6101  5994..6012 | -0.29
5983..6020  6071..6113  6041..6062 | -1.21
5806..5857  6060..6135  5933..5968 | 8.25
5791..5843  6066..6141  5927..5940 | 3.59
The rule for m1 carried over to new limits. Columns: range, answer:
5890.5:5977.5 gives 22.1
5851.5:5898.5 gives 20.7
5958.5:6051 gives 28.3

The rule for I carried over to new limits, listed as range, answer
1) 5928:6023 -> 21.5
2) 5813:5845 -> 27.5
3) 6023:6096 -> 25.6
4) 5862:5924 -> 7.43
